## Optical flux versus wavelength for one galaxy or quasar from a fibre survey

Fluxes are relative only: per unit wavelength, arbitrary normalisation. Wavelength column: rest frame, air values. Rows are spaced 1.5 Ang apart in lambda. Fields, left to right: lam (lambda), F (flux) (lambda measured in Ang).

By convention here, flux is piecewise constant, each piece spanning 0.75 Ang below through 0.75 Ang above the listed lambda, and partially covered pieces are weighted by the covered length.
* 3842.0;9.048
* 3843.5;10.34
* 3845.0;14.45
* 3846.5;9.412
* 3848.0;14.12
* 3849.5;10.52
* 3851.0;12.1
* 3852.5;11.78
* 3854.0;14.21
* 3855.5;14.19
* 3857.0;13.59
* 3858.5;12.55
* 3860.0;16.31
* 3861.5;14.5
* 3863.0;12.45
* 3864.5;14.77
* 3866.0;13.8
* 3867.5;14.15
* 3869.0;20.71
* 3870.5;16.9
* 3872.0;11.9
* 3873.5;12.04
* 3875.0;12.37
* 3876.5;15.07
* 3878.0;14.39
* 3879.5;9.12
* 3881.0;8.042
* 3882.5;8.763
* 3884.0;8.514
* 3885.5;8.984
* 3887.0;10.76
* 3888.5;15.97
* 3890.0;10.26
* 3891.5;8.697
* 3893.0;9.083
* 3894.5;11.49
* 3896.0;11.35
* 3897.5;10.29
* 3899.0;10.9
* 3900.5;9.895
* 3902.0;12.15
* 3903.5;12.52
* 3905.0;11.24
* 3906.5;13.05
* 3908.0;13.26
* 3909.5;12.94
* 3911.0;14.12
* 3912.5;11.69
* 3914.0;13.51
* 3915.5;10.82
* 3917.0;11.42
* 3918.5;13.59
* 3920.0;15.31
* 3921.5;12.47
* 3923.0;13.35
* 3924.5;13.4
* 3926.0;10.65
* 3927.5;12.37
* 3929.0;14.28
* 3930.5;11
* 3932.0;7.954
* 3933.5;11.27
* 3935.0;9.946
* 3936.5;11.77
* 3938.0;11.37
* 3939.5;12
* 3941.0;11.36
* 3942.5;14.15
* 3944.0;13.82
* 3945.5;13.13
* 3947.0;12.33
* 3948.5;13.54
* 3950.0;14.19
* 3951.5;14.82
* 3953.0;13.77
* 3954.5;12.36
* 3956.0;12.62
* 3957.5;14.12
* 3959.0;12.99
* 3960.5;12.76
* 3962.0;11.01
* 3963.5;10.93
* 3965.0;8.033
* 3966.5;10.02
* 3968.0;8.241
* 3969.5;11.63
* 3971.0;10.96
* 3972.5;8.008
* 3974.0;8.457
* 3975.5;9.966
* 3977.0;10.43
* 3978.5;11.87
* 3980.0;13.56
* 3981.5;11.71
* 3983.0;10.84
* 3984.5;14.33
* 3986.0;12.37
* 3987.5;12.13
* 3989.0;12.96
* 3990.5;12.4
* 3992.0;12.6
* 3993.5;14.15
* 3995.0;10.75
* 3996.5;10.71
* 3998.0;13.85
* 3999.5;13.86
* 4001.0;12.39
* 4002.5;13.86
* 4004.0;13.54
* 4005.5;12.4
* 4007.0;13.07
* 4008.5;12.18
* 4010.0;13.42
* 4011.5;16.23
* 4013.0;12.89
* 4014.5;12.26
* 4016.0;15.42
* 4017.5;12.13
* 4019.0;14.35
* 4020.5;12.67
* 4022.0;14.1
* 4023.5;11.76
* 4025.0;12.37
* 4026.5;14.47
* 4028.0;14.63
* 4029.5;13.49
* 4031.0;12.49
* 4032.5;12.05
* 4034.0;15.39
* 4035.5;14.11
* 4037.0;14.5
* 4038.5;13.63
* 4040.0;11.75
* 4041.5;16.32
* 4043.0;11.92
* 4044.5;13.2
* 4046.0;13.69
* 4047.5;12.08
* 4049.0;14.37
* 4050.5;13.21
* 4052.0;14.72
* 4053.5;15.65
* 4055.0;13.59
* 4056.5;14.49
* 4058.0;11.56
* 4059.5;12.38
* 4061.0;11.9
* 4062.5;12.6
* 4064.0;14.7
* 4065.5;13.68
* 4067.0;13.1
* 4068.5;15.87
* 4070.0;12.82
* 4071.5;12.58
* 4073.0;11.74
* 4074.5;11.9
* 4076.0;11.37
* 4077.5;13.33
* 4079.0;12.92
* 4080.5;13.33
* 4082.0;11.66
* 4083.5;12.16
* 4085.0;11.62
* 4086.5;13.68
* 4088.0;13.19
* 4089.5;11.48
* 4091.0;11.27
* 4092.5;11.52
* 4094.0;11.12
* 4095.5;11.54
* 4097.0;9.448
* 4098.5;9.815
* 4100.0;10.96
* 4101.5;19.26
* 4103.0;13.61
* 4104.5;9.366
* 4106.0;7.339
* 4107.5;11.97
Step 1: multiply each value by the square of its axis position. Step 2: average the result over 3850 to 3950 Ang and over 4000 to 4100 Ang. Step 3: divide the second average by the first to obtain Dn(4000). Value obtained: 1.13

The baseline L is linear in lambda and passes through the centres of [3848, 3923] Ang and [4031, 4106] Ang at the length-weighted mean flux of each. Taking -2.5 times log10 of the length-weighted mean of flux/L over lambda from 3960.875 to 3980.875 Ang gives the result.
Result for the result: 0.22 mag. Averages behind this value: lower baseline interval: 12.4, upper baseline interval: 12.8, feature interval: 10.3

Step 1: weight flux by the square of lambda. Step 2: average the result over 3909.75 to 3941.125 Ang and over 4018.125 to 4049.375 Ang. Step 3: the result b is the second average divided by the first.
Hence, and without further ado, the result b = 1.2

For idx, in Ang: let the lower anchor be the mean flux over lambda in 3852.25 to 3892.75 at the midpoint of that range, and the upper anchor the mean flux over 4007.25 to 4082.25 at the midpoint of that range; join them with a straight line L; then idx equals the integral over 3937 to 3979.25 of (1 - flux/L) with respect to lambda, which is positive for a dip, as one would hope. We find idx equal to 4.18 Ang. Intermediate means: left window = 12.7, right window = 13.3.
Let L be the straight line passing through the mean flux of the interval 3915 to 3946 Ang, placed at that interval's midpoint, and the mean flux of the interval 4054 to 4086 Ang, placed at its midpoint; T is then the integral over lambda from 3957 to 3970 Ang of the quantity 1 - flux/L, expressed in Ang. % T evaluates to 1.4 Ang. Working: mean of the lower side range 12.2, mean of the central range 11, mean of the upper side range 12.9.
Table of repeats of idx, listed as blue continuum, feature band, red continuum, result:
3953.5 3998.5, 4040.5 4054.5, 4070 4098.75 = -2.4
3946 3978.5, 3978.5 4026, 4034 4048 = -1.4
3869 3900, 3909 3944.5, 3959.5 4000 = -2.5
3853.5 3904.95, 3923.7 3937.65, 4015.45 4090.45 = 1.3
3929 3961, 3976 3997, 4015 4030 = 1.4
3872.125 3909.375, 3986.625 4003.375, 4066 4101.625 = -1.3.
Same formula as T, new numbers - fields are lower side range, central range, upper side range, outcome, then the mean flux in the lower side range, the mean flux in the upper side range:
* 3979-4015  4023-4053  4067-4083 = -1.73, 12.8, 12.8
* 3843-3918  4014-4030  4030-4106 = -0.92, 12.3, 12.8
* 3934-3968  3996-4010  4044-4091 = -0.40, 12.2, 13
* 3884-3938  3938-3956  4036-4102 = -1.71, 11.7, 12.9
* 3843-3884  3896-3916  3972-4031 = 1.34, 13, 12.6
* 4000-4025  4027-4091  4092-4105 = -3.36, 13.3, 11.9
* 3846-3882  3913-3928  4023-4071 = 0.76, 13.3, 13.5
